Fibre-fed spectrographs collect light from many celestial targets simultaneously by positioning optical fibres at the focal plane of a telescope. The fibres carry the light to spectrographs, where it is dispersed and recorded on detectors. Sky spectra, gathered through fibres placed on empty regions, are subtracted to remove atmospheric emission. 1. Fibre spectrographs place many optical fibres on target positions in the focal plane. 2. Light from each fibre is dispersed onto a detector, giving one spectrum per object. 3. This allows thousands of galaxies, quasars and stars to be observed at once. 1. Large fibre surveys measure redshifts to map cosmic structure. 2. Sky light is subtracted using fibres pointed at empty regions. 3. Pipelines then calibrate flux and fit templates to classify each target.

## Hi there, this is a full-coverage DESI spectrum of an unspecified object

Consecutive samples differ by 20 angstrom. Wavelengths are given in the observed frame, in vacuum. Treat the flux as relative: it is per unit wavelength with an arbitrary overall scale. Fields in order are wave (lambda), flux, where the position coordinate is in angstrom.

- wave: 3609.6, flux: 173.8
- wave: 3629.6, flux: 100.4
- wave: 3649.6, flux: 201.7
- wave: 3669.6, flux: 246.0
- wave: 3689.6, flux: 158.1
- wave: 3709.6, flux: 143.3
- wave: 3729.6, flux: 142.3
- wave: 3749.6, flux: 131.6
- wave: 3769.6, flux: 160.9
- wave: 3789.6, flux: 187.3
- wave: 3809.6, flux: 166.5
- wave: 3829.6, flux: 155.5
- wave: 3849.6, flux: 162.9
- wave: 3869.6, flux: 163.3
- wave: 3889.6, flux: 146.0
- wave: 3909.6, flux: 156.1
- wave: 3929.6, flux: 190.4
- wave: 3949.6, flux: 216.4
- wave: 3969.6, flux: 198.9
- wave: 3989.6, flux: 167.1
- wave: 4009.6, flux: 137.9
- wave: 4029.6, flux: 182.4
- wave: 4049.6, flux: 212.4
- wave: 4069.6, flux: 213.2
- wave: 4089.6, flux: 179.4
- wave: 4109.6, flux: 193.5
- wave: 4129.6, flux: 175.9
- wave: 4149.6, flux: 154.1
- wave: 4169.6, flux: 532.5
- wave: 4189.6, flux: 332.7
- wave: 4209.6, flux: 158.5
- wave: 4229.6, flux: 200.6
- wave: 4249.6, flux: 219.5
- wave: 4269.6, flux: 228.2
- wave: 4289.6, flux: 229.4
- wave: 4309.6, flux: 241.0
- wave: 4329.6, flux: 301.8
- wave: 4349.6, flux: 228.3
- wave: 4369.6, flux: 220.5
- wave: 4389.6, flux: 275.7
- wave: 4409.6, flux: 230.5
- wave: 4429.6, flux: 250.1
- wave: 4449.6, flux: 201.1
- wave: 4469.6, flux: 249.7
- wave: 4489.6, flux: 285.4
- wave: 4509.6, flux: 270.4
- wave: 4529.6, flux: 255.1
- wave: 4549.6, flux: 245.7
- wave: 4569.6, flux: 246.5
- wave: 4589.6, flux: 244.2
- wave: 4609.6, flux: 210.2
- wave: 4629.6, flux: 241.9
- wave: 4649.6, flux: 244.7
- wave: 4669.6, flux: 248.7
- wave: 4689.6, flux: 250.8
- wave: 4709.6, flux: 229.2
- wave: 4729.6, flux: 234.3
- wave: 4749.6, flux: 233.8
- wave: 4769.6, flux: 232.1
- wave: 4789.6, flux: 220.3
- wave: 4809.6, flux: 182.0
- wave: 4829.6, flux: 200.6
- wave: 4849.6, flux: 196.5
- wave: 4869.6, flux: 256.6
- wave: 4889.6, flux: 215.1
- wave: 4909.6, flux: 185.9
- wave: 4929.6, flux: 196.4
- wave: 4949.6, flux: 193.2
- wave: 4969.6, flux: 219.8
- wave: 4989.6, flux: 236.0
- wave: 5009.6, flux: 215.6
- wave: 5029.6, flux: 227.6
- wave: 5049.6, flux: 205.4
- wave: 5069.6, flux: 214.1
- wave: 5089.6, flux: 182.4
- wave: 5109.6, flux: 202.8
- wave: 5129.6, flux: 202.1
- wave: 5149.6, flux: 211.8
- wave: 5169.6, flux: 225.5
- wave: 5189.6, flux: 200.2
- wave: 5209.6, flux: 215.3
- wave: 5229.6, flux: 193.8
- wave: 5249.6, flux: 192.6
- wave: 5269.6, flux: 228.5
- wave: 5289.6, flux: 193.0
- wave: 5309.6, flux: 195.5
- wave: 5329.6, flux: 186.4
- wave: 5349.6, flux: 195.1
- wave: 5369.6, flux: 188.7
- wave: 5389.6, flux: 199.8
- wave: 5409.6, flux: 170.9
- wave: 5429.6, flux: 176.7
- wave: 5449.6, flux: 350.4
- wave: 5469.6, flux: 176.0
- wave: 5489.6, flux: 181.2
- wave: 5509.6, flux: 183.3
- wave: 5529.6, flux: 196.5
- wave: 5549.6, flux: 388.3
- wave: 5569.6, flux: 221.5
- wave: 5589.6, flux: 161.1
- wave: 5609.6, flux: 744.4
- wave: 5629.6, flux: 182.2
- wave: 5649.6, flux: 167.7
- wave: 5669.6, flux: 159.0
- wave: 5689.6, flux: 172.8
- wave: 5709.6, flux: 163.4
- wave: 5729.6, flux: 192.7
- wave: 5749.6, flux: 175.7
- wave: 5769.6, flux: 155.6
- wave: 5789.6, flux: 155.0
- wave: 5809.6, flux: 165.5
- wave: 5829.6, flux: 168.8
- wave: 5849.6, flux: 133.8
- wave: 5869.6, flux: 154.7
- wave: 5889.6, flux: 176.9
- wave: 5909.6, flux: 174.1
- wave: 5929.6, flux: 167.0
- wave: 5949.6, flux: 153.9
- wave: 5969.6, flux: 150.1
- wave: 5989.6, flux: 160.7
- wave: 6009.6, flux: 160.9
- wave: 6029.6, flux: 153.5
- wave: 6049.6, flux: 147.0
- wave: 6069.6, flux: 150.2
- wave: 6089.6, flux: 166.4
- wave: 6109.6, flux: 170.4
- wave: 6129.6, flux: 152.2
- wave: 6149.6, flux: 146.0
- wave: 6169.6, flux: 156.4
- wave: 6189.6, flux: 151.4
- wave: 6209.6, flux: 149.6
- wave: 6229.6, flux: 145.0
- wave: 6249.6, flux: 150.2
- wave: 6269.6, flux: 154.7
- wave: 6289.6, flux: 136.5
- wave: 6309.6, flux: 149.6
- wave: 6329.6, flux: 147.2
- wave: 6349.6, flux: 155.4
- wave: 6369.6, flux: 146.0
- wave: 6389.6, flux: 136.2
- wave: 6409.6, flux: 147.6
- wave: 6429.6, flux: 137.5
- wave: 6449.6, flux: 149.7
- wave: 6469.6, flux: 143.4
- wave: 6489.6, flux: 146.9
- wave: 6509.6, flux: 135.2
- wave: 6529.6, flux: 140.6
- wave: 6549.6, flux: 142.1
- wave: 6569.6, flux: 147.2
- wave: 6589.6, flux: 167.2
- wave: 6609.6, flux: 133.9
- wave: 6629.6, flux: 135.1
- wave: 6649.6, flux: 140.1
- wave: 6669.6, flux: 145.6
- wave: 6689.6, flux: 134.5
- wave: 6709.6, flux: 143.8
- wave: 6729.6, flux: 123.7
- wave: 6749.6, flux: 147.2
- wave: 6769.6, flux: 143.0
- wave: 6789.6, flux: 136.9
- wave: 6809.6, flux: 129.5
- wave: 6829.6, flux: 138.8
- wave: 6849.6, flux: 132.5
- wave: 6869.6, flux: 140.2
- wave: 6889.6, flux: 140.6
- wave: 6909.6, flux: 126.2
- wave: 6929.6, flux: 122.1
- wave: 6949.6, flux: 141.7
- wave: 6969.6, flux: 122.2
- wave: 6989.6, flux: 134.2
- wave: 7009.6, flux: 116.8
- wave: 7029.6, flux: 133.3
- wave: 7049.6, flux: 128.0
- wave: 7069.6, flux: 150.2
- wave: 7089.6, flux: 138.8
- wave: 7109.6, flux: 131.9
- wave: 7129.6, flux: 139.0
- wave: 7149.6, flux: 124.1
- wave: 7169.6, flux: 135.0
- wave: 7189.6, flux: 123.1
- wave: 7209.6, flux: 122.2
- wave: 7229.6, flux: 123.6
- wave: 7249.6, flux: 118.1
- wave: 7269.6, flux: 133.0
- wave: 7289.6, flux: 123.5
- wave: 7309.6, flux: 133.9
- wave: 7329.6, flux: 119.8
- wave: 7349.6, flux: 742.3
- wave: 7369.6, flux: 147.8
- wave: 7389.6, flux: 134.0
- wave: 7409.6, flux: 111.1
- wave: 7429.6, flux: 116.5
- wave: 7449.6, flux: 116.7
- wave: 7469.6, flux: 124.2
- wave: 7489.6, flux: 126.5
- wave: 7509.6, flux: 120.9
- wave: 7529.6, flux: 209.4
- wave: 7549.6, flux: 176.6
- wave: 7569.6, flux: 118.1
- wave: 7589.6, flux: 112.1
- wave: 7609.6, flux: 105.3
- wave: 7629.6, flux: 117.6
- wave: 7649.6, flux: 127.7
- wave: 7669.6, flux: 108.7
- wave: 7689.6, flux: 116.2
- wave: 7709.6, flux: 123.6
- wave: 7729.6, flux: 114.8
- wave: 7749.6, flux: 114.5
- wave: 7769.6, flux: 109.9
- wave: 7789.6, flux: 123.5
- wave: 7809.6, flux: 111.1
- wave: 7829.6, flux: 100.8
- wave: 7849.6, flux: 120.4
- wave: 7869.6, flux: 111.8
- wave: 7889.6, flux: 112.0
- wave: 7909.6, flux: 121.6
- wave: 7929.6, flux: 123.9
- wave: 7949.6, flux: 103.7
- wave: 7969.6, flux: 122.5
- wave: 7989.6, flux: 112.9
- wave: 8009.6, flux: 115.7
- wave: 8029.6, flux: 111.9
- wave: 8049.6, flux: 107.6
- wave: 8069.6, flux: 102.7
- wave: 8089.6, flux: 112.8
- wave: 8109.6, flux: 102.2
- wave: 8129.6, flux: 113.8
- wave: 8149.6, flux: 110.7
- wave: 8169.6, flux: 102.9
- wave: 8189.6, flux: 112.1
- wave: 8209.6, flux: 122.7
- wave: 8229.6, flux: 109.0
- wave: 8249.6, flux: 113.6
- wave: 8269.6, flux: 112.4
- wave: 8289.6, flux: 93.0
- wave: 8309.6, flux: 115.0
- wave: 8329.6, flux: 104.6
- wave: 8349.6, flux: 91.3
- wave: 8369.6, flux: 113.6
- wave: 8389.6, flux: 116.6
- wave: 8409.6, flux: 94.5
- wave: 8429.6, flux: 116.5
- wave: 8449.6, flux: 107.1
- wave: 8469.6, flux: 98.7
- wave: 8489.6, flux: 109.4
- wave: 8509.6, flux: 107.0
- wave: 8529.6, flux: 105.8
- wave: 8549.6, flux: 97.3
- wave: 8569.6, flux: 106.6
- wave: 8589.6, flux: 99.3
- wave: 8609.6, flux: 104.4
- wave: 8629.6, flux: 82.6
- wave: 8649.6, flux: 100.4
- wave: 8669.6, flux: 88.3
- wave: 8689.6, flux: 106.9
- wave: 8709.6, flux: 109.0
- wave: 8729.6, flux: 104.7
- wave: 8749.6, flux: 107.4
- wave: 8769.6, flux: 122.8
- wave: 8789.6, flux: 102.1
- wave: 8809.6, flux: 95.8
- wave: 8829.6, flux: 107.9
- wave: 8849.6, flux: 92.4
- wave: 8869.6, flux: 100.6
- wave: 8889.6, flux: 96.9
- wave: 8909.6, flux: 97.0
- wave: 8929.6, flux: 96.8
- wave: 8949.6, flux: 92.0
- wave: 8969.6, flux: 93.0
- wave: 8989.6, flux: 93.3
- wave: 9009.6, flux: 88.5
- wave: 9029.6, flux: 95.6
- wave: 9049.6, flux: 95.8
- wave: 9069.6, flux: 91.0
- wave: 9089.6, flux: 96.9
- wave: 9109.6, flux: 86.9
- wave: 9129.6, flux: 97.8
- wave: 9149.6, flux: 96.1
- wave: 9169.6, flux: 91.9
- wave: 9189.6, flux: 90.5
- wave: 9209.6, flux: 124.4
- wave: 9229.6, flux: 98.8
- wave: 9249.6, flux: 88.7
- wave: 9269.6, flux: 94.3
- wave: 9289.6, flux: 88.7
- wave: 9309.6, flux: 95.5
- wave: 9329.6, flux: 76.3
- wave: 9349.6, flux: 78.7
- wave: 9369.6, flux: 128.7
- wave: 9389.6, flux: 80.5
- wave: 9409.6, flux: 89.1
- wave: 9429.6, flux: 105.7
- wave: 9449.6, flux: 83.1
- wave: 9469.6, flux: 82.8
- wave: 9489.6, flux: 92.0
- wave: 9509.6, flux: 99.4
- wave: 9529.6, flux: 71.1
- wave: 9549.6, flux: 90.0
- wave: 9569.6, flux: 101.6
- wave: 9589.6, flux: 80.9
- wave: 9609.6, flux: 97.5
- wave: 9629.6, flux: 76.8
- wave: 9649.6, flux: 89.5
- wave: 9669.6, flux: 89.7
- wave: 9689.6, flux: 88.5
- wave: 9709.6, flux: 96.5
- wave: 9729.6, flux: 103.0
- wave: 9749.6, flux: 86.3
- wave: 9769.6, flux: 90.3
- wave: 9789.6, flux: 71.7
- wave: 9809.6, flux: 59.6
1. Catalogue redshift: 0.121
